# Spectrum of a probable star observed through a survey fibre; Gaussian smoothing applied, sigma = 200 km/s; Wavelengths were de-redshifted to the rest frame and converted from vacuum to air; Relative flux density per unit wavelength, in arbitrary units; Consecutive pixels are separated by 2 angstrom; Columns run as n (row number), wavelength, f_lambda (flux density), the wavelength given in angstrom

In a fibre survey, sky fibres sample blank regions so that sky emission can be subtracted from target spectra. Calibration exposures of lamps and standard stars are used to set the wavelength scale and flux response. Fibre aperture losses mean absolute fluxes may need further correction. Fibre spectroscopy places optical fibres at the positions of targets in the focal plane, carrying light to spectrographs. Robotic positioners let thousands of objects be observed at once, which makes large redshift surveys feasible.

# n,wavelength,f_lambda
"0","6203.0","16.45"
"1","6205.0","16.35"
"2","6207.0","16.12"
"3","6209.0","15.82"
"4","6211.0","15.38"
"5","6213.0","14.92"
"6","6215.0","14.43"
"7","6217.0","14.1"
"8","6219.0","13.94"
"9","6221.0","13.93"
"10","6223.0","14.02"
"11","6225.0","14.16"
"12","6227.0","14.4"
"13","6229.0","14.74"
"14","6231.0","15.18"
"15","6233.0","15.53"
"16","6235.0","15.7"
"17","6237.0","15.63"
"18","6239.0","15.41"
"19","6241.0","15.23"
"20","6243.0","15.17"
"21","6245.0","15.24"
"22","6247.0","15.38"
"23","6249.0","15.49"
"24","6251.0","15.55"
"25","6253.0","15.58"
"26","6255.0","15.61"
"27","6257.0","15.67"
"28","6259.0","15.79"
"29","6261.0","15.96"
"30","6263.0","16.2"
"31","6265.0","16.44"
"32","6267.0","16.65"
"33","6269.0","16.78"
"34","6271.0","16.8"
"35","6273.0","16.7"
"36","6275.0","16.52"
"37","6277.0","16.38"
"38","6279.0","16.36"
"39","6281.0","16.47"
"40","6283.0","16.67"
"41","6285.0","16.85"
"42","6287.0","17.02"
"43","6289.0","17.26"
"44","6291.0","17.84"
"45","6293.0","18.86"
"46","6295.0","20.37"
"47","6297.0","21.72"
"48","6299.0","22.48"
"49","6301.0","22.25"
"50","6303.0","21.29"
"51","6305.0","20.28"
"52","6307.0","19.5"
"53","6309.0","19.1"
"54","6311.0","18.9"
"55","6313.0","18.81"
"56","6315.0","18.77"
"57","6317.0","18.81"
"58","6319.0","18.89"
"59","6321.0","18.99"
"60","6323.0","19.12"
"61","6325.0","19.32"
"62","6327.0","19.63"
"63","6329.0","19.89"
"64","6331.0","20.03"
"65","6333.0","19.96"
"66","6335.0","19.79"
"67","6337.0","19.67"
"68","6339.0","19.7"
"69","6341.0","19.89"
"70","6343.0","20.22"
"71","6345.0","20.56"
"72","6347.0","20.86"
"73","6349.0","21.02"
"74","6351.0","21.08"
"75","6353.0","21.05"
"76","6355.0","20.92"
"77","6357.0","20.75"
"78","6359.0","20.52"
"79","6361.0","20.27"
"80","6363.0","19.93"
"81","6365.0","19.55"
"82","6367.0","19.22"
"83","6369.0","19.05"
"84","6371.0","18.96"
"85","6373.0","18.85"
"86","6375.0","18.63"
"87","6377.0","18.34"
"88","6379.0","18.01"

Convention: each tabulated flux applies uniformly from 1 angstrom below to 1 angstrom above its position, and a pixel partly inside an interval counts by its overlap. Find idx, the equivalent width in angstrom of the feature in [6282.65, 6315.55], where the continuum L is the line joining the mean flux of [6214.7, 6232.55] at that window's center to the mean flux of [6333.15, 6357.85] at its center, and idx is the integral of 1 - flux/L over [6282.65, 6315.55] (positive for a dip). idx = -2.2 angstrom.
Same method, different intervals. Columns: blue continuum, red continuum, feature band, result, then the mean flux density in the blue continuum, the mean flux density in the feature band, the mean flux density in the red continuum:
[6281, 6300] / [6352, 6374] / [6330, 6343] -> -0.27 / 18.7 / 19.9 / 19.9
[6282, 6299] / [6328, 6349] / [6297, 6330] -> -0.90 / 18.6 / 19.8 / 20.1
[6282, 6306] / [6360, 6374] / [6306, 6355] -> -0.88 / 19.4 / 19.8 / 19.4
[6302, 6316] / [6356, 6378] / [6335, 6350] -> -0.58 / 19.5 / 20.2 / 19.5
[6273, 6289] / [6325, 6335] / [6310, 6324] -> 0.05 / 16.7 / 18.9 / 19.8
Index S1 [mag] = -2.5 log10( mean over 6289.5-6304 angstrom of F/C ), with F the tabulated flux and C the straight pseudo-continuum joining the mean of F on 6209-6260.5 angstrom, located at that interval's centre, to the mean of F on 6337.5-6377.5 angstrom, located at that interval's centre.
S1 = -0.17 mag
